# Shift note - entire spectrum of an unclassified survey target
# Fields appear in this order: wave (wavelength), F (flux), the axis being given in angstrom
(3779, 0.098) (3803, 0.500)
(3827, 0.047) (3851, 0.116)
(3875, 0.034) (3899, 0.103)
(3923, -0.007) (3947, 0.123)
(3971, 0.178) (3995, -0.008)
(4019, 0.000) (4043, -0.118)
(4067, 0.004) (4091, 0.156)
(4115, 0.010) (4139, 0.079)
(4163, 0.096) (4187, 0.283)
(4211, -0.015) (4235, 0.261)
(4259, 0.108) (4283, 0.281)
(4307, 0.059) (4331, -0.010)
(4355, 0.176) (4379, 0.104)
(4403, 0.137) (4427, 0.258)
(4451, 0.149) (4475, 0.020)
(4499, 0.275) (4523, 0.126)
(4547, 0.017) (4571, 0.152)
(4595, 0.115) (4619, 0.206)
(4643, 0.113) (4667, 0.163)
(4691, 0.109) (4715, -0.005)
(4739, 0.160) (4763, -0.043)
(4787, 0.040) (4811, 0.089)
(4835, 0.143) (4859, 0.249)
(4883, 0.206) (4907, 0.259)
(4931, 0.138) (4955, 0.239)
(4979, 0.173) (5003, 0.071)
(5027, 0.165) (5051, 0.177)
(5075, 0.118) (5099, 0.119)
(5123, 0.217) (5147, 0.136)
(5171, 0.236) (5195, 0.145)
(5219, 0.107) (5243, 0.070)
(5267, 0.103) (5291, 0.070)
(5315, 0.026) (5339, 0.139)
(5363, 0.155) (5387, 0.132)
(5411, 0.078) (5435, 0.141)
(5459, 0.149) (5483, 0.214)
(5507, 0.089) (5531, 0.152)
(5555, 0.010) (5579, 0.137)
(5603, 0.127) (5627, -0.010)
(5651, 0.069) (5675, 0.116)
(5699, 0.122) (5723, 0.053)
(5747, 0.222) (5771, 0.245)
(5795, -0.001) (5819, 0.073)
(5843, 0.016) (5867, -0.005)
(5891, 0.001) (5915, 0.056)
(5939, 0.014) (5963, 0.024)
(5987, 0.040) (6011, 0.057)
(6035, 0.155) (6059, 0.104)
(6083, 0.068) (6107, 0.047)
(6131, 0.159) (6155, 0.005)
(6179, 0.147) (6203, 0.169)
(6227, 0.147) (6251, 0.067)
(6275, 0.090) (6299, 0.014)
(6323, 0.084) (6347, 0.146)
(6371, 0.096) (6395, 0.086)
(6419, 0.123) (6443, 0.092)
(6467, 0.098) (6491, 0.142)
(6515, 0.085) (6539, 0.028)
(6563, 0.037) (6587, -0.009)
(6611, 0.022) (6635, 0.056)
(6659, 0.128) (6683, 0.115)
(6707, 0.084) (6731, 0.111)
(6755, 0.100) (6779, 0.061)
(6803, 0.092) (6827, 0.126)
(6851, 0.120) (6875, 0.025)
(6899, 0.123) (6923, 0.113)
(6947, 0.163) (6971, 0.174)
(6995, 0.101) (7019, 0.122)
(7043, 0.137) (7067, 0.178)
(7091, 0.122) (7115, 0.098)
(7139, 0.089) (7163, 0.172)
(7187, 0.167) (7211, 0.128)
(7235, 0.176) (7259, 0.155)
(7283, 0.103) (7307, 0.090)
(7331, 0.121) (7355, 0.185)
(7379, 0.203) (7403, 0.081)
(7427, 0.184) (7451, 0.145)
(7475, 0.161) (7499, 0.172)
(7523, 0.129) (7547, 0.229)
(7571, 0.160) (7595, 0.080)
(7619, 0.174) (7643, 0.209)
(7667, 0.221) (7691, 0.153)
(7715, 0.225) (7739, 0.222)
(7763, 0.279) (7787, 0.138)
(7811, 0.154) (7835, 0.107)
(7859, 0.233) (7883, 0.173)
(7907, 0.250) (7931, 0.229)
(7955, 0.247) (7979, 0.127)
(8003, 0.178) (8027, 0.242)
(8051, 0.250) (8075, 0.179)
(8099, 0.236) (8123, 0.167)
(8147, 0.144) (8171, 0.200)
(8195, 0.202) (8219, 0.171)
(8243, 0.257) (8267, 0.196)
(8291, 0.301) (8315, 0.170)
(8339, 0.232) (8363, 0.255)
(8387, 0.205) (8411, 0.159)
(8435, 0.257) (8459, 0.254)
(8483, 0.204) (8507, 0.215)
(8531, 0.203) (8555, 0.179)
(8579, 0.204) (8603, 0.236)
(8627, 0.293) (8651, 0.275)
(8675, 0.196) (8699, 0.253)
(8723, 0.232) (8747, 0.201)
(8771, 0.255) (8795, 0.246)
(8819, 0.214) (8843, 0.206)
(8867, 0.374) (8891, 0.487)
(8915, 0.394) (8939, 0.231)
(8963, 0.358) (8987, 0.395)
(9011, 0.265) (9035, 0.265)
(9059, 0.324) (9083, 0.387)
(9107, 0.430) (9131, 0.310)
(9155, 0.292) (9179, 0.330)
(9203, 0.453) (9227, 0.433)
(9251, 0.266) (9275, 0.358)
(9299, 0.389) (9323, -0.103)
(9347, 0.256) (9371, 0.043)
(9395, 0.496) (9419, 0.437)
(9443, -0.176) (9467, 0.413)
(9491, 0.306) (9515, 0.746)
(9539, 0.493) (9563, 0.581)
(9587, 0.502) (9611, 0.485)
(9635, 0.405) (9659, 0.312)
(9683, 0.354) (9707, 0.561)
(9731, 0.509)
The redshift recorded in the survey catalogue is 1.35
